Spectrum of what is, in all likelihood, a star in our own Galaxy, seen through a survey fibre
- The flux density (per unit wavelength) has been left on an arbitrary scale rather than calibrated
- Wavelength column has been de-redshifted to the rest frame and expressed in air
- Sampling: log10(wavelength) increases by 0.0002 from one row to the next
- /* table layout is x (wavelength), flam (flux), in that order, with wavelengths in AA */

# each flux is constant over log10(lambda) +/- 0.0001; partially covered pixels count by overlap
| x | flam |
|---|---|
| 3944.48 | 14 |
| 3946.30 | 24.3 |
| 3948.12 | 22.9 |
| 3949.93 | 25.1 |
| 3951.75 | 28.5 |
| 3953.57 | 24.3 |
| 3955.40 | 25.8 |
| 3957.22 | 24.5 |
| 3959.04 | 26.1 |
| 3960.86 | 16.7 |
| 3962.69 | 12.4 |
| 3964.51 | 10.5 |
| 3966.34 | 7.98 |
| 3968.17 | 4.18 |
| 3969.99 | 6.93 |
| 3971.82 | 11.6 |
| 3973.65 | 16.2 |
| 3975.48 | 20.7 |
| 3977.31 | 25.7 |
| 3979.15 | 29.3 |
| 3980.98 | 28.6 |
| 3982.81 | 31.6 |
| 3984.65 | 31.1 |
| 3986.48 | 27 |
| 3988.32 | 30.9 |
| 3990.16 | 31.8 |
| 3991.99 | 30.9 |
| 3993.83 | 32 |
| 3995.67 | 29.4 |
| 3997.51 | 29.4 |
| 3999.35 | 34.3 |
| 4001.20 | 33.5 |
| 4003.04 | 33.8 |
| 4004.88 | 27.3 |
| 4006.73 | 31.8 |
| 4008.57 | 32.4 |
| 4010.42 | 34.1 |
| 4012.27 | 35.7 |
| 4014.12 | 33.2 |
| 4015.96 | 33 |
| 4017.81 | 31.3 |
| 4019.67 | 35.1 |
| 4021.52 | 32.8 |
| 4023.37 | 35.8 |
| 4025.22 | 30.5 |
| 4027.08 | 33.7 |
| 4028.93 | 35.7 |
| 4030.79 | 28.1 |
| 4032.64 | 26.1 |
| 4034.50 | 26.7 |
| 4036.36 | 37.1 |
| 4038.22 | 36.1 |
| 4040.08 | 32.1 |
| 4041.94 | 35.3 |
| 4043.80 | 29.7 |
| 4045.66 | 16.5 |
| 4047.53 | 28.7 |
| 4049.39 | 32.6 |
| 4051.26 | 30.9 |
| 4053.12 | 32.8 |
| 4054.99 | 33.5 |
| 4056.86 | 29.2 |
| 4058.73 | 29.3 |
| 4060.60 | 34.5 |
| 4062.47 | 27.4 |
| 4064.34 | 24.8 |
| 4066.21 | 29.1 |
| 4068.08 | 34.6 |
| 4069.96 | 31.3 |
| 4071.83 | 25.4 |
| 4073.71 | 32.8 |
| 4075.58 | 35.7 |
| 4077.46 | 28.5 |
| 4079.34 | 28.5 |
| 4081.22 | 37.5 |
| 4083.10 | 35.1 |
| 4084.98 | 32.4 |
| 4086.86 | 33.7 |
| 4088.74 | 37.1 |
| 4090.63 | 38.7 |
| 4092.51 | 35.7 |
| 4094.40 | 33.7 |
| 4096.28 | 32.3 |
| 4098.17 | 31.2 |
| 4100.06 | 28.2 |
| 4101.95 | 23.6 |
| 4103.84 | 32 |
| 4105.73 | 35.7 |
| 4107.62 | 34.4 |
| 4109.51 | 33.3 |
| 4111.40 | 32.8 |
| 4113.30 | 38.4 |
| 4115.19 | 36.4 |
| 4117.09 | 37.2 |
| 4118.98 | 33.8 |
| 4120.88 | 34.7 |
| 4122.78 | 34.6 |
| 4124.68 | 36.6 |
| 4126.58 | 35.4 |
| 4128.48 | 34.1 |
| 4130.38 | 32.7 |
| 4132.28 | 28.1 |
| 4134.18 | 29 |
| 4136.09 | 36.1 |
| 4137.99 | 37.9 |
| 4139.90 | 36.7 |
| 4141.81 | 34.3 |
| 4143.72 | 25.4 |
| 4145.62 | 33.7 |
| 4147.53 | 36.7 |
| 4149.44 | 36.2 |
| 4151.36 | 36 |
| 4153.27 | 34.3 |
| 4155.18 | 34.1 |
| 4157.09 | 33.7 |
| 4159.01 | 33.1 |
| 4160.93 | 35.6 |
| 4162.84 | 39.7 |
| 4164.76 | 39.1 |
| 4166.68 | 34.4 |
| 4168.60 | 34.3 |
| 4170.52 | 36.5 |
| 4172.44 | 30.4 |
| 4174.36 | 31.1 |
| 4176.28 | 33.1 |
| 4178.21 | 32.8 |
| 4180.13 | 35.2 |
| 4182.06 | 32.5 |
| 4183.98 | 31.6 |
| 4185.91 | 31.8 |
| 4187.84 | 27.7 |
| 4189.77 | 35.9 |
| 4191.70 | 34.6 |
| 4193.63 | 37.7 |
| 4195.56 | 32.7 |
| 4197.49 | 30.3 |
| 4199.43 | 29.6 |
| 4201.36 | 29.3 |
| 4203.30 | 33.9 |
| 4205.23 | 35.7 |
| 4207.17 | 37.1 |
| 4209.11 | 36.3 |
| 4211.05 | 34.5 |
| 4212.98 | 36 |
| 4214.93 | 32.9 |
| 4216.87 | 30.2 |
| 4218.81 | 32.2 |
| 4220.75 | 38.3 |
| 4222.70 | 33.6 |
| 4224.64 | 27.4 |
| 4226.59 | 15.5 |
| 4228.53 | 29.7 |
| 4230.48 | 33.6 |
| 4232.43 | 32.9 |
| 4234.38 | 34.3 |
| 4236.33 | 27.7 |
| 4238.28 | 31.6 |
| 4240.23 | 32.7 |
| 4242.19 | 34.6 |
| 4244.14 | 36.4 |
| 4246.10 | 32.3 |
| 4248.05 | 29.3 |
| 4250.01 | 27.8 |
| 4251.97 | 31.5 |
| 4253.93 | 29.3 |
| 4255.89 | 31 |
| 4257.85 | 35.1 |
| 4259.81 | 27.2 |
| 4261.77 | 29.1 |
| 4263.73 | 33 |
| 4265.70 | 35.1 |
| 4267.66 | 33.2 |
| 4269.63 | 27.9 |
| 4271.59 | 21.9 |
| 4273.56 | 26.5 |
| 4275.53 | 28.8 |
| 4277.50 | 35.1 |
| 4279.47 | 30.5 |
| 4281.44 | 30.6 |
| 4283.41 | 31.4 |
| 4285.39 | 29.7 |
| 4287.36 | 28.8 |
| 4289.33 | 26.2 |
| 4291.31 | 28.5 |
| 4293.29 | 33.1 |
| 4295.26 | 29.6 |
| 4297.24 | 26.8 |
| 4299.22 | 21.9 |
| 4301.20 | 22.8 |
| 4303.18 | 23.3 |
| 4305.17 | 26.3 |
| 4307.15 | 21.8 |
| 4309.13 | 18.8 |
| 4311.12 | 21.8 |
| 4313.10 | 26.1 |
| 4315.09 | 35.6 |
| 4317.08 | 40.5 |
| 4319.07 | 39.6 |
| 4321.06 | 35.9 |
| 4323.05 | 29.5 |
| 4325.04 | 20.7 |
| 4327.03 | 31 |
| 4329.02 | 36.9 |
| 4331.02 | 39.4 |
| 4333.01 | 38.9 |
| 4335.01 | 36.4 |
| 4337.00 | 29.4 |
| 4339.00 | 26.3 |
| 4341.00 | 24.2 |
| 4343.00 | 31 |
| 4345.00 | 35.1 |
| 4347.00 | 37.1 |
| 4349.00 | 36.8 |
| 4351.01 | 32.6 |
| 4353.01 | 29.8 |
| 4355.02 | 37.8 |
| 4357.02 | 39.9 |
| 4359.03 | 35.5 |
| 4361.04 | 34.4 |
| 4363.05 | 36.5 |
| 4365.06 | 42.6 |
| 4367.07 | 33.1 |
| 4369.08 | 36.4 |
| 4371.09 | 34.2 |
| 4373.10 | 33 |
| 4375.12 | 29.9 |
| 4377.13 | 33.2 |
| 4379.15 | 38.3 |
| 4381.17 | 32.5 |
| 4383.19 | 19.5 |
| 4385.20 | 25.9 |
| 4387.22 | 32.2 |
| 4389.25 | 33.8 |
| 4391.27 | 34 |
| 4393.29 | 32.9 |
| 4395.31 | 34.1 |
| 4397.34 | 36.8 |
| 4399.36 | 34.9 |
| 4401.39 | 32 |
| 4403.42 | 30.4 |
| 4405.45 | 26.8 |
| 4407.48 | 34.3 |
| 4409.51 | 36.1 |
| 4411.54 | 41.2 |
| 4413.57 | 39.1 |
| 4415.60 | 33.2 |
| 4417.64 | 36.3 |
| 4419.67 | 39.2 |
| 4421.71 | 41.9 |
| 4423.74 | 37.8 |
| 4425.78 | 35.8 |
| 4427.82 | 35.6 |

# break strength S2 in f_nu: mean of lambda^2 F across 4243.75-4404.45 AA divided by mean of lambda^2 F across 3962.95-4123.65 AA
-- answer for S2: 1.2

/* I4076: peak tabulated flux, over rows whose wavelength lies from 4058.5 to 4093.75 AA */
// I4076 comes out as 38.7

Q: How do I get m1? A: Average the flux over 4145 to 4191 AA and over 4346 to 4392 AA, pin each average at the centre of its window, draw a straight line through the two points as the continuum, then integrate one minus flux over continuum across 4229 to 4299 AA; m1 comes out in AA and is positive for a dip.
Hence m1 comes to 7.1 AA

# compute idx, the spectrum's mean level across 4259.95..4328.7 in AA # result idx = 28.9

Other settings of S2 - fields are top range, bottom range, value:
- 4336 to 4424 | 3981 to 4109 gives 1.25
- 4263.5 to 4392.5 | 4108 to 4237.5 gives 1.01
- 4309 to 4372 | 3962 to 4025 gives 1.46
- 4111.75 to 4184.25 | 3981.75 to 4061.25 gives 1.16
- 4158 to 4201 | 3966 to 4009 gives 1.42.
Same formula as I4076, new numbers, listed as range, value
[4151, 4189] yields 39.7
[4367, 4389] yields 38.3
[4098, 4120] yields 38.4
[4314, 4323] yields 40.5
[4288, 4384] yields 42.6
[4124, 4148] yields 37.9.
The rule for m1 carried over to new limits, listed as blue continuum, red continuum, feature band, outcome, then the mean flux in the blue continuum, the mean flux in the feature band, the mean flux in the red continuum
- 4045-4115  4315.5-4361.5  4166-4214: -1.06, 31.8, 33.4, 33.9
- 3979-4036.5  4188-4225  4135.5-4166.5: -1.97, 31.7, 35.1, 33.6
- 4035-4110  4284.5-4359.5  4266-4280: 0.68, 31.7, 29.4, 30.7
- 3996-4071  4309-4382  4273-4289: 1.42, 31.5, 30.1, 33.4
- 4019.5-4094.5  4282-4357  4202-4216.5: -1.80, 31.8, 34.9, 30.4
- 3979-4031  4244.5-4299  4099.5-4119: -1.36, 32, 33.3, 29.9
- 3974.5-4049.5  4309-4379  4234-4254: 0.64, 31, 31.6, 33.4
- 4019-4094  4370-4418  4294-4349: 4.65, 31.8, 30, 33.1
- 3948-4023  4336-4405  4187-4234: -3.44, 26.2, 32.4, 33.1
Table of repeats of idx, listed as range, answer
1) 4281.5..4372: 31.4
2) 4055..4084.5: 31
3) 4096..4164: 33.9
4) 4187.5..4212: 33.6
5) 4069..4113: 32.7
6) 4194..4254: 32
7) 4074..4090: 33.6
